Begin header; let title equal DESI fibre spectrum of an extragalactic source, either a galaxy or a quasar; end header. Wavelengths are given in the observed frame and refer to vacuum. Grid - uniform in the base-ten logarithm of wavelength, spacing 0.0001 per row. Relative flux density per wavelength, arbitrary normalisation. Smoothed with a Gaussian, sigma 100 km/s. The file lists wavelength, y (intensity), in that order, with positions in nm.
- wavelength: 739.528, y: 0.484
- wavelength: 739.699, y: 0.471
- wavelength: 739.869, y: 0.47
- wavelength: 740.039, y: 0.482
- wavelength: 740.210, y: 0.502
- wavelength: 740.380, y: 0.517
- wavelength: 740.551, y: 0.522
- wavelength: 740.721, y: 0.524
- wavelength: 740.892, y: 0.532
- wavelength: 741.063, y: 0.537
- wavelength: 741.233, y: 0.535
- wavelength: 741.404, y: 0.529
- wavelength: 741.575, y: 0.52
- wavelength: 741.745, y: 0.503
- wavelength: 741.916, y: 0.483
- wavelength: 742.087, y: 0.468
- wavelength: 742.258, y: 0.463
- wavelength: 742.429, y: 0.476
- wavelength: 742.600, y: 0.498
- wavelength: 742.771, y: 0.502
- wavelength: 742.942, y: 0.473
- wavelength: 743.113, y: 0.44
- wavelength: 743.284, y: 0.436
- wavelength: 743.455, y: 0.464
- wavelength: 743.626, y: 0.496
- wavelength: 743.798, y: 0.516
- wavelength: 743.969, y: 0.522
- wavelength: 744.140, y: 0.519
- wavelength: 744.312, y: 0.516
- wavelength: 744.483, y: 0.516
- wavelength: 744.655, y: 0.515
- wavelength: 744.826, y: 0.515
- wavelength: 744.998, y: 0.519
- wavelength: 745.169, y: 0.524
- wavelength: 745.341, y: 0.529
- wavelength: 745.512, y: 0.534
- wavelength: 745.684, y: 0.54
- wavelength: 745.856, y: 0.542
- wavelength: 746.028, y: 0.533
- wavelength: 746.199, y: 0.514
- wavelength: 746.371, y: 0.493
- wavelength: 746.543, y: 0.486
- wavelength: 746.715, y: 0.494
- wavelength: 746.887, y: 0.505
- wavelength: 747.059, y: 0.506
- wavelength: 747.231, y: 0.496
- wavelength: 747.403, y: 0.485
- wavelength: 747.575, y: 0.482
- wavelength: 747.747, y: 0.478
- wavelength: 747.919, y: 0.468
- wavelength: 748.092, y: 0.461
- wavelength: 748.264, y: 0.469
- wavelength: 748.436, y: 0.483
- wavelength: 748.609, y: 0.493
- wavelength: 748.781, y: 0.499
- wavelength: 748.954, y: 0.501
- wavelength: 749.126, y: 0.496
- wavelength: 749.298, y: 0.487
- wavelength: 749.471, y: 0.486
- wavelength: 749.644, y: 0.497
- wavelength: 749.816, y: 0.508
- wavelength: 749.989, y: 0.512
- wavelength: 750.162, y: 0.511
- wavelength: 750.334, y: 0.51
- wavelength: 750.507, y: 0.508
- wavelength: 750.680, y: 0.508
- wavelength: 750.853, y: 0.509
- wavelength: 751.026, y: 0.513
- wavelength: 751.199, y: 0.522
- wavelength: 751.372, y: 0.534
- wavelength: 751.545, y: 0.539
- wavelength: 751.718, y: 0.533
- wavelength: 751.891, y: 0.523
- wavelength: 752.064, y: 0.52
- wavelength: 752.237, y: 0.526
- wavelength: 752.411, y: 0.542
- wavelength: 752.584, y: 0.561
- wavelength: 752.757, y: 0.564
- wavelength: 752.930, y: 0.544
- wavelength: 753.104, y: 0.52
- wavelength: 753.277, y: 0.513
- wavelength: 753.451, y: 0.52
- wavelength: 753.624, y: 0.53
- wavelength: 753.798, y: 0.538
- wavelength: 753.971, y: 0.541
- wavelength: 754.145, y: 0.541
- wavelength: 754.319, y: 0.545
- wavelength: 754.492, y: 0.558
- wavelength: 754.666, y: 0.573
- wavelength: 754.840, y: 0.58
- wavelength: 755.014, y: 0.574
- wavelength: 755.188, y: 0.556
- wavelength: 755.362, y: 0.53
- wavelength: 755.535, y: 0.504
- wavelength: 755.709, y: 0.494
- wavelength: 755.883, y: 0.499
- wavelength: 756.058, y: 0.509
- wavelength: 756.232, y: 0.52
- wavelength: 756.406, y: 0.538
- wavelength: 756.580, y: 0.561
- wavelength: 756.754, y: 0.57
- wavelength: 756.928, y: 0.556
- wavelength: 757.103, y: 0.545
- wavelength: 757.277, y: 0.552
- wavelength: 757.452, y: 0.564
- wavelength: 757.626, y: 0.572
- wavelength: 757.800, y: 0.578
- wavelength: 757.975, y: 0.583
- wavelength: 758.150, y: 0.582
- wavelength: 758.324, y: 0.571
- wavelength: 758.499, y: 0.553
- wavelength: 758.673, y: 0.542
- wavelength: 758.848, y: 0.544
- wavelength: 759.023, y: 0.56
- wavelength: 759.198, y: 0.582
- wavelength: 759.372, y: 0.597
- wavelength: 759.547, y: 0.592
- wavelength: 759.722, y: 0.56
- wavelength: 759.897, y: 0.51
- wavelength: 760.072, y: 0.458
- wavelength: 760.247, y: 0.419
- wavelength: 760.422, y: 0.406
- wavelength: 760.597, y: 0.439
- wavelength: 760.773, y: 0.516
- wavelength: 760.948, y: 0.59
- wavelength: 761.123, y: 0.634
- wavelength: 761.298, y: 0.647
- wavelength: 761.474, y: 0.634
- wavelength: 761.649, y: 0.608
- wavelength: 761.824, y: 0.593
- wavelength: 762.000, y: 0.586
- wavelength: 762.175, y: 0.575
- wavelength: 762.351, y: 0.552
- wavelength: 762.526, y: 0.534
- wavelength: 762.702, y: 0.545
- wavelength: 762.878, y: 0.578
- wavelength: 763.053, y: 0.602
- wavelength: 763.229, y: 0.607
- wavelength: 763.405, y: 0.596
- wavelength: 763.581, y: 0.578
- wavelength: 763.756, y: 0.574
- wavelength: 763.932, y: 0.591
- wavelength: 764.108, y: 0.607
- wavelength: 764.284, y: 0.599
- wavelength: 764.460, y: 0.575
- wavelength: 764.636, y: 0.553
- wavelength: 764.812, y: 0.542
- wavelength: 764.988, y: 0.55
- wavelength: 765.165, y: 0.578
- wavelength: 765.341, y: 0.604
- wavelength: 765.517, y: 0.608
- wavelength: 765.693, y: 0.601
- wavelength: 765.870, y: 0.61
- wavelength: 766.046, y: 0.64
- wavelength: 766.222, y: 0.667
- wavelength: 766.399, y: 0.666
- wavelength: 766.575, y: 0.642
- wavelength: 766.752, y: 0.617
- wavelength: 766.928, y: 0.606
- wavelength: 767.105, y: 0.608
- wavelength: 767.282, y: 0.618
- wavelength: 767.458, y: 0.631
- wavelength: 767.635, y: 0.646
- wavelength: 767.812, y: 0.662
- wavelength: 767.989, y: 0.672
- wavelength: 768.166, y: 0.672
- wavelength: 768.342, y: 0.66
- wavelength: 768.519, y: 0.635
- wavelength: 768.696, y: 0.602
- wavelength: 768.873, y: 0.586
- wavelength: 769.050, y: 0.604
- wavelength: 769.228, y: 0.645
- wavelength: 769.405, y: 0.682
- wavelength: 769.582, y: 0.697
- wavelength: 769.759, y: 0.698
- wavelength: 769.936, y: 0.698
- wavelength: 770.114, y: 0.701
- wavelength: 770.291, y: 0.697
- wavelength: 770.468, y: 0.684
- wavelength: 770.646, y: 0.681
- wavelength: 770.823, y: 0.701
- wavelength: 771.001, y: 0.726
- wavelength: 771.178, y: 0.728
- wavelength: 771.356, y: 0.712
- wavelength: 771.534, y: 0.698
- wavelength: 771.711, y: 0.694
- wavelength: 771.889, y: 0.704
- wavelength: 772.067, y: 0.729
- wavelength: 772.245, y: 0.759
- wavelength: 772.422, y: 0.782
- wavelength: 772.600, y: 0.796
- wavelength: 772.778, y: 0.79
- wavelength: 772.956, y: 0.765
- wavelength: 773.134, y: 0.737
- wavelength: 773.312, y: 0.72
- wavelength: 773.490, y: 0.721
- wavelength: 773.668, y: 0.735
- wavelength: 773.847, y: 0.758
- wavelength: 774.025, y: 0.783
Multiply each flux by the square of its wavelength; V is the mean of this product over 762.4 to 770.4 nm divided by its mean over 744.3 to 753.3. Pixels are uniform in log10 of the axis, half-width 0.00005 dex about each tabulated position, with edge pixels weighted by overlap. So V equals 1.3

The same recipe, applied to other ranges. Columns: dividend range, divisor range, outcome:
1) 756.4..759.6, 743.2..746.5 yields 1.14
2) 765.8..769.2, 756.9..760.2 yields 1.17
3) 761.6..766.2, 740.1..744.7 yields 1.24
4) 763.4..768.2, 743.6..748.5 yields 1.27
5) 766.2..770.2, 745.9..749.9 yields 1.39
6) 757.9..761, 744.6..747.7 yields 1.08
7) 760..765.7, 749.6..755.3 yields 1.09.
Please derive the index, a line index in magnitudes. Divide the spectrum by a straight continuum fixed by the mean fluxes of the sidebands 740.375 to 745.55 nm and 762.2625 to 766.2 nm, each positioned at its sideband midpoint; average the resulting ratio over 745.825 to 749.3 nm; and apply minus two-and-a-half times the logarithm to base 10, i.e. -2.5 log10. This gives 0.06 mag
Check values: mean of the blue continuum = 0.504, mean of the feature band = 0.493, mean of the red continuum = 0.584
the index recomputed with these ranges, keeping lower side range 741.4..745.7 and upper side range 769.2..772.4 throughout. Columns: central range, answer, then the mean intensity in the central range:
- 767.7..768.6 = 0.04 mag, 0.66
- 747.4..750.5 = 0.10 mag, 0.491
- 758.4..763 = 0.14 mag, 0.553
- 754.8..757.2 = 0.11 mag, 0.538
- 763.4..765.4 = 0.14 mag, 0.578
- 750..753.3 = 0.07 mag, 0.526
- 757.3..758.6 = 0.07 mag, 0.571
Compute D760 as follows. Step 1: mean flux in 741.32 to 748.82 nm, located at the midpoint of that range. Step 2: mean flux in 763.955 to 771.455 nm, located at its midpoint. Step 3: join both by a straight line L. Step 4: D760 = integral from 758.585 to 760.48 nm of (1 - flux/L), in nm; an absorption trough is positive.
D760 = 0.20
